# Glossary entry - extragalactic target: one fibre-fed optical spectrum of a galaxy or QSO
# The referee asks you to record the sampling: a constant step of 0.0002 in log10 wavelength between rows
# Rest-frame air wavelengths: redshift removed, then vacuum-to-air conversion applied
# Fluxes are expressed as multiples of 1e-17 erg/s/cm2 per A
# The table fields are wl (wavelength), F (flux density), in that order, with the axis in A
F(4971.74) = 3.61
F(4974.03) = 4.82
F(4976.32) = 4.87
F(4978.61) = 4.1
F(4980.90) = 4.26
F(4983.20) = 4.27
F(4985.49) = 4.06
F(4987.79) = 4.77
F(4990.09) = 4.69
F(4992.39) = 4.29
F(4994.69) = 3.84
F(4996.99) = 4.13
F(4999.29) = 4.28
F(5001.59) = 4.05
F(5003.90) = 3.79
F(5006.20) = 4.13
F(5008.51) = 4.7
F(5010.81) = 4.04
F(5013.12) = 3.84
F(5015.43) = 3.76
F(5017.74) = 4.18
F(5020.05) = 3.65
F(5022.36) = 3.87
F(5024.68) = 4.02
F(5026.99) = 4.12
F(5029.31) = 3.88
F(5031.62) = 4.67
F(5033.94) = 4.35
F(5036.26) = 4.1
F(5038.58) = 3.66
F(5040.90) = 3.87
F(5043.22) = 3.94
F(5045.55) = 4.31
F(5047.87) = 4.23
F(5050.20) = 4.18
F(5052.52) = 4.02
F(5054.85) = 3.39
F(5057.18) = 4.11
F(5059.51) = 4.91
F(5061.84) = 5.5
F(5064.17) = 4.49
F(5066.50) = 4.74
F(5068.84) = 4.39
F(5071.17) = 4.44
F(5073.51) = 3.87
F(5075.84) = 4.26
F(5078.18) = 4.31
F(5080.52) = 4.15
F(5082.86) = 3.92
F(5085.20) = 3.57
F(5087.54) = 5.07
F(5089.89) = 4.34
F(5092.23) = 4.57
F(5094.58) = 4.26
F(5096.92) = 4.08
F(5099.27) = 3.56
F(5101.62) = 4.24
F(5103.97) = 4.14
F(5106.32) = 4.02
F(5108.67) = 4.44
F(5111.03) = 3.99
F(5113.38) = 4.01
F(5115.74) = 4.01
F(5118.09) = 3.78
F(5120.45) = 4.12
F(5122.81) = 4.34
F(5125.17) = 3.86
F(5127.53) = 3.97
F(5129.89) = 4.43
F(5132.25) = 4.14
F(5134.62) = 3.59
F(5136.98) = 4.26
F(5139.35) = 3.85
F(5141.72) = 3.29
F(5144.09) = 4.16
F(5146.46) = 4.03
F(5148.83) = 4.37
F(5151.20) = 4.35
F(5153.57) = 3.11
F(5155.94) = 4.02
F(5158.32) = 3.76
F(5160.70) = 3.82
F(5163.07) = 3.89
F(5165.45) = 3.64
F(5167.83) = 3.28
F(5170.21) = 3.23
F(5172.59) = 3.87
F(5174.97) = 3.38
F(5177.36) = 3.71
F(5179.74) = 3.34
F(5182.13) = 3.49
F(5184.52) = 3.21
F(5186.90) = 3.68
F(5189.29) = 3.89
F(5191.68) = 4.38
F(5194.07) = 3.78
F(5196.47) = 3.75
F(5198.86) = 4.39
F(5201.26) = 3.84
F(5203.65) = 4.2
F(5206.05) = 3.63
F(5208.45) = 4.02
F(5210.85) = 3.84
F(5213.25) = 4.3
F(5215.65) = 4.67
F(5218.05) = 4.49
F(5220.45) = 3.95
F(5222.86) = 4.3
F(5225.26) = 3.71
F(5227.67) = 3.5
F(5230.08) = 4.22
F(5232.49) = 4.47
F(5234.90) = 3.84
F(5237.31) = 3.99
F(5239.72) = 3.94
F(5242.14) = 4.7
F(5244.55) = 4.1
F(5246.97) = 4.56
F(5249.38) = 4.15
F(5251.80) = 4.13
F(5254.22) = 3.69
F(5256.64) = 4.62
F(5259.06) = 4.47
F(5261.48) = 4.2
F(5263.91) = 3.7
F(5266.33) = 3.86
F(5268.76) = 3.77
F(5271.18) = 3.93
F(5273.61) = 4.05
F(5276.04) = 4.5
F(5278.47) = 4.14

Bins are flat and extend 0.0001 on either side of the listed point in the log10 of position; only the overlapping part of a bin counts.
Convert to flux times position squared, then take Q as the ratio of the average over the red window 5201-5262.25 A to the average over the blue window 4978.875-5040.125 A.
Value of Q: 1.09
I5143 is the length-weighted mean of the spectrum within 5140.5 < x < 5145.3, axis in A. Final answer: 3.72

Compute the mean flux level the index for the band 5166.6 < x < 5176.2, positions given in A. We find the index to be 3.44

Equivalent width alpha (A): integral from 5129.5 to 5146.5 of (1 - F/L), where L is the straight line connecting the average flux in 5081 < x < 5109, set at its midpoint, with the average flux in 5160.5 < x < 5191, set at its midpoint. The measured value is -0.4 A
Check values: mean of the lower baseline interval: 4.18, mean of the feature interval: 3.94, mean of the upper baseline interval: 3.58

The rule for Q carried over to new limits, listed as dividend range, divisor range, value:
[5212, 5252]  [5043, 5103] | 1.04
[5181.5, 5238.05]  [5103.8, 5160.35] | 1.03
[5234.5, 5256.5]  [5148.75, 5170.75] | 1.15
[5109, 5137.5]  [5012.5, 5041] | 1.05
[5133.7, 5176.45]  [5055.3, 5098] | 0.89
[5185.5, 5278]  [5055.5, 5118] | 1.01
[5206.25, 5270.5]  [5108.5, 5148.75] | 1.07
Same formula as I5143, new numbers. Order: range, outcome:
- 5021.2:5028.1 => 4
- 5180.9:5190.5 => 3.57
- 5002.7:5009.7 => 4.21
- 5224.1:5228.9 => 3.6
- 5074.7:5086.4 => 4.04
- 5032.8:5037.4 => 4.22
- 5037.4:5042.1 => 3.77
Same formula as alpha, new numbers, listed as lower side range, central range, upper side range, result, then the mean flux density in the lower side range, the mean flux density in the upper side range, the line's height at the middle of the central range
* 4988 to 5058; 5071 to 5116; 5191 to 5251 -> -0.8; 4.08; 4.11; 4.09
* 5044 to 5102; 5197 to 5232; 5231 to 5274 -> 0.7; 4.27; 4.12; 4.15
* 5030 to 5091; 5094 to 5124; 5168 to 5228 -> 0.3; 4.26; 3.86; 4.12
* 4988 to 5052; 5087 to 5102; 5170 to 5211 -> -1.2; 4.1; 3.77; 3.96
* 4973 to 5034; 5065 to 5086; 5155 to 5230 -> -0.7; 4.2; 3.84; 4.06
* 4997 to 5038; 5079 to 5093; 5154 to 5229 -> -1.0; 4.08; 3.83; 3.98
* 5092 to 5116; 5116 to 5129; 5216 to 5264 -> 0.3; 4.11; 4.16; 4.11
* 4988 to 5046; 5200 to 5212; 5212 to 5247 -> 0.7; 4.09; 4.17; 4.16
